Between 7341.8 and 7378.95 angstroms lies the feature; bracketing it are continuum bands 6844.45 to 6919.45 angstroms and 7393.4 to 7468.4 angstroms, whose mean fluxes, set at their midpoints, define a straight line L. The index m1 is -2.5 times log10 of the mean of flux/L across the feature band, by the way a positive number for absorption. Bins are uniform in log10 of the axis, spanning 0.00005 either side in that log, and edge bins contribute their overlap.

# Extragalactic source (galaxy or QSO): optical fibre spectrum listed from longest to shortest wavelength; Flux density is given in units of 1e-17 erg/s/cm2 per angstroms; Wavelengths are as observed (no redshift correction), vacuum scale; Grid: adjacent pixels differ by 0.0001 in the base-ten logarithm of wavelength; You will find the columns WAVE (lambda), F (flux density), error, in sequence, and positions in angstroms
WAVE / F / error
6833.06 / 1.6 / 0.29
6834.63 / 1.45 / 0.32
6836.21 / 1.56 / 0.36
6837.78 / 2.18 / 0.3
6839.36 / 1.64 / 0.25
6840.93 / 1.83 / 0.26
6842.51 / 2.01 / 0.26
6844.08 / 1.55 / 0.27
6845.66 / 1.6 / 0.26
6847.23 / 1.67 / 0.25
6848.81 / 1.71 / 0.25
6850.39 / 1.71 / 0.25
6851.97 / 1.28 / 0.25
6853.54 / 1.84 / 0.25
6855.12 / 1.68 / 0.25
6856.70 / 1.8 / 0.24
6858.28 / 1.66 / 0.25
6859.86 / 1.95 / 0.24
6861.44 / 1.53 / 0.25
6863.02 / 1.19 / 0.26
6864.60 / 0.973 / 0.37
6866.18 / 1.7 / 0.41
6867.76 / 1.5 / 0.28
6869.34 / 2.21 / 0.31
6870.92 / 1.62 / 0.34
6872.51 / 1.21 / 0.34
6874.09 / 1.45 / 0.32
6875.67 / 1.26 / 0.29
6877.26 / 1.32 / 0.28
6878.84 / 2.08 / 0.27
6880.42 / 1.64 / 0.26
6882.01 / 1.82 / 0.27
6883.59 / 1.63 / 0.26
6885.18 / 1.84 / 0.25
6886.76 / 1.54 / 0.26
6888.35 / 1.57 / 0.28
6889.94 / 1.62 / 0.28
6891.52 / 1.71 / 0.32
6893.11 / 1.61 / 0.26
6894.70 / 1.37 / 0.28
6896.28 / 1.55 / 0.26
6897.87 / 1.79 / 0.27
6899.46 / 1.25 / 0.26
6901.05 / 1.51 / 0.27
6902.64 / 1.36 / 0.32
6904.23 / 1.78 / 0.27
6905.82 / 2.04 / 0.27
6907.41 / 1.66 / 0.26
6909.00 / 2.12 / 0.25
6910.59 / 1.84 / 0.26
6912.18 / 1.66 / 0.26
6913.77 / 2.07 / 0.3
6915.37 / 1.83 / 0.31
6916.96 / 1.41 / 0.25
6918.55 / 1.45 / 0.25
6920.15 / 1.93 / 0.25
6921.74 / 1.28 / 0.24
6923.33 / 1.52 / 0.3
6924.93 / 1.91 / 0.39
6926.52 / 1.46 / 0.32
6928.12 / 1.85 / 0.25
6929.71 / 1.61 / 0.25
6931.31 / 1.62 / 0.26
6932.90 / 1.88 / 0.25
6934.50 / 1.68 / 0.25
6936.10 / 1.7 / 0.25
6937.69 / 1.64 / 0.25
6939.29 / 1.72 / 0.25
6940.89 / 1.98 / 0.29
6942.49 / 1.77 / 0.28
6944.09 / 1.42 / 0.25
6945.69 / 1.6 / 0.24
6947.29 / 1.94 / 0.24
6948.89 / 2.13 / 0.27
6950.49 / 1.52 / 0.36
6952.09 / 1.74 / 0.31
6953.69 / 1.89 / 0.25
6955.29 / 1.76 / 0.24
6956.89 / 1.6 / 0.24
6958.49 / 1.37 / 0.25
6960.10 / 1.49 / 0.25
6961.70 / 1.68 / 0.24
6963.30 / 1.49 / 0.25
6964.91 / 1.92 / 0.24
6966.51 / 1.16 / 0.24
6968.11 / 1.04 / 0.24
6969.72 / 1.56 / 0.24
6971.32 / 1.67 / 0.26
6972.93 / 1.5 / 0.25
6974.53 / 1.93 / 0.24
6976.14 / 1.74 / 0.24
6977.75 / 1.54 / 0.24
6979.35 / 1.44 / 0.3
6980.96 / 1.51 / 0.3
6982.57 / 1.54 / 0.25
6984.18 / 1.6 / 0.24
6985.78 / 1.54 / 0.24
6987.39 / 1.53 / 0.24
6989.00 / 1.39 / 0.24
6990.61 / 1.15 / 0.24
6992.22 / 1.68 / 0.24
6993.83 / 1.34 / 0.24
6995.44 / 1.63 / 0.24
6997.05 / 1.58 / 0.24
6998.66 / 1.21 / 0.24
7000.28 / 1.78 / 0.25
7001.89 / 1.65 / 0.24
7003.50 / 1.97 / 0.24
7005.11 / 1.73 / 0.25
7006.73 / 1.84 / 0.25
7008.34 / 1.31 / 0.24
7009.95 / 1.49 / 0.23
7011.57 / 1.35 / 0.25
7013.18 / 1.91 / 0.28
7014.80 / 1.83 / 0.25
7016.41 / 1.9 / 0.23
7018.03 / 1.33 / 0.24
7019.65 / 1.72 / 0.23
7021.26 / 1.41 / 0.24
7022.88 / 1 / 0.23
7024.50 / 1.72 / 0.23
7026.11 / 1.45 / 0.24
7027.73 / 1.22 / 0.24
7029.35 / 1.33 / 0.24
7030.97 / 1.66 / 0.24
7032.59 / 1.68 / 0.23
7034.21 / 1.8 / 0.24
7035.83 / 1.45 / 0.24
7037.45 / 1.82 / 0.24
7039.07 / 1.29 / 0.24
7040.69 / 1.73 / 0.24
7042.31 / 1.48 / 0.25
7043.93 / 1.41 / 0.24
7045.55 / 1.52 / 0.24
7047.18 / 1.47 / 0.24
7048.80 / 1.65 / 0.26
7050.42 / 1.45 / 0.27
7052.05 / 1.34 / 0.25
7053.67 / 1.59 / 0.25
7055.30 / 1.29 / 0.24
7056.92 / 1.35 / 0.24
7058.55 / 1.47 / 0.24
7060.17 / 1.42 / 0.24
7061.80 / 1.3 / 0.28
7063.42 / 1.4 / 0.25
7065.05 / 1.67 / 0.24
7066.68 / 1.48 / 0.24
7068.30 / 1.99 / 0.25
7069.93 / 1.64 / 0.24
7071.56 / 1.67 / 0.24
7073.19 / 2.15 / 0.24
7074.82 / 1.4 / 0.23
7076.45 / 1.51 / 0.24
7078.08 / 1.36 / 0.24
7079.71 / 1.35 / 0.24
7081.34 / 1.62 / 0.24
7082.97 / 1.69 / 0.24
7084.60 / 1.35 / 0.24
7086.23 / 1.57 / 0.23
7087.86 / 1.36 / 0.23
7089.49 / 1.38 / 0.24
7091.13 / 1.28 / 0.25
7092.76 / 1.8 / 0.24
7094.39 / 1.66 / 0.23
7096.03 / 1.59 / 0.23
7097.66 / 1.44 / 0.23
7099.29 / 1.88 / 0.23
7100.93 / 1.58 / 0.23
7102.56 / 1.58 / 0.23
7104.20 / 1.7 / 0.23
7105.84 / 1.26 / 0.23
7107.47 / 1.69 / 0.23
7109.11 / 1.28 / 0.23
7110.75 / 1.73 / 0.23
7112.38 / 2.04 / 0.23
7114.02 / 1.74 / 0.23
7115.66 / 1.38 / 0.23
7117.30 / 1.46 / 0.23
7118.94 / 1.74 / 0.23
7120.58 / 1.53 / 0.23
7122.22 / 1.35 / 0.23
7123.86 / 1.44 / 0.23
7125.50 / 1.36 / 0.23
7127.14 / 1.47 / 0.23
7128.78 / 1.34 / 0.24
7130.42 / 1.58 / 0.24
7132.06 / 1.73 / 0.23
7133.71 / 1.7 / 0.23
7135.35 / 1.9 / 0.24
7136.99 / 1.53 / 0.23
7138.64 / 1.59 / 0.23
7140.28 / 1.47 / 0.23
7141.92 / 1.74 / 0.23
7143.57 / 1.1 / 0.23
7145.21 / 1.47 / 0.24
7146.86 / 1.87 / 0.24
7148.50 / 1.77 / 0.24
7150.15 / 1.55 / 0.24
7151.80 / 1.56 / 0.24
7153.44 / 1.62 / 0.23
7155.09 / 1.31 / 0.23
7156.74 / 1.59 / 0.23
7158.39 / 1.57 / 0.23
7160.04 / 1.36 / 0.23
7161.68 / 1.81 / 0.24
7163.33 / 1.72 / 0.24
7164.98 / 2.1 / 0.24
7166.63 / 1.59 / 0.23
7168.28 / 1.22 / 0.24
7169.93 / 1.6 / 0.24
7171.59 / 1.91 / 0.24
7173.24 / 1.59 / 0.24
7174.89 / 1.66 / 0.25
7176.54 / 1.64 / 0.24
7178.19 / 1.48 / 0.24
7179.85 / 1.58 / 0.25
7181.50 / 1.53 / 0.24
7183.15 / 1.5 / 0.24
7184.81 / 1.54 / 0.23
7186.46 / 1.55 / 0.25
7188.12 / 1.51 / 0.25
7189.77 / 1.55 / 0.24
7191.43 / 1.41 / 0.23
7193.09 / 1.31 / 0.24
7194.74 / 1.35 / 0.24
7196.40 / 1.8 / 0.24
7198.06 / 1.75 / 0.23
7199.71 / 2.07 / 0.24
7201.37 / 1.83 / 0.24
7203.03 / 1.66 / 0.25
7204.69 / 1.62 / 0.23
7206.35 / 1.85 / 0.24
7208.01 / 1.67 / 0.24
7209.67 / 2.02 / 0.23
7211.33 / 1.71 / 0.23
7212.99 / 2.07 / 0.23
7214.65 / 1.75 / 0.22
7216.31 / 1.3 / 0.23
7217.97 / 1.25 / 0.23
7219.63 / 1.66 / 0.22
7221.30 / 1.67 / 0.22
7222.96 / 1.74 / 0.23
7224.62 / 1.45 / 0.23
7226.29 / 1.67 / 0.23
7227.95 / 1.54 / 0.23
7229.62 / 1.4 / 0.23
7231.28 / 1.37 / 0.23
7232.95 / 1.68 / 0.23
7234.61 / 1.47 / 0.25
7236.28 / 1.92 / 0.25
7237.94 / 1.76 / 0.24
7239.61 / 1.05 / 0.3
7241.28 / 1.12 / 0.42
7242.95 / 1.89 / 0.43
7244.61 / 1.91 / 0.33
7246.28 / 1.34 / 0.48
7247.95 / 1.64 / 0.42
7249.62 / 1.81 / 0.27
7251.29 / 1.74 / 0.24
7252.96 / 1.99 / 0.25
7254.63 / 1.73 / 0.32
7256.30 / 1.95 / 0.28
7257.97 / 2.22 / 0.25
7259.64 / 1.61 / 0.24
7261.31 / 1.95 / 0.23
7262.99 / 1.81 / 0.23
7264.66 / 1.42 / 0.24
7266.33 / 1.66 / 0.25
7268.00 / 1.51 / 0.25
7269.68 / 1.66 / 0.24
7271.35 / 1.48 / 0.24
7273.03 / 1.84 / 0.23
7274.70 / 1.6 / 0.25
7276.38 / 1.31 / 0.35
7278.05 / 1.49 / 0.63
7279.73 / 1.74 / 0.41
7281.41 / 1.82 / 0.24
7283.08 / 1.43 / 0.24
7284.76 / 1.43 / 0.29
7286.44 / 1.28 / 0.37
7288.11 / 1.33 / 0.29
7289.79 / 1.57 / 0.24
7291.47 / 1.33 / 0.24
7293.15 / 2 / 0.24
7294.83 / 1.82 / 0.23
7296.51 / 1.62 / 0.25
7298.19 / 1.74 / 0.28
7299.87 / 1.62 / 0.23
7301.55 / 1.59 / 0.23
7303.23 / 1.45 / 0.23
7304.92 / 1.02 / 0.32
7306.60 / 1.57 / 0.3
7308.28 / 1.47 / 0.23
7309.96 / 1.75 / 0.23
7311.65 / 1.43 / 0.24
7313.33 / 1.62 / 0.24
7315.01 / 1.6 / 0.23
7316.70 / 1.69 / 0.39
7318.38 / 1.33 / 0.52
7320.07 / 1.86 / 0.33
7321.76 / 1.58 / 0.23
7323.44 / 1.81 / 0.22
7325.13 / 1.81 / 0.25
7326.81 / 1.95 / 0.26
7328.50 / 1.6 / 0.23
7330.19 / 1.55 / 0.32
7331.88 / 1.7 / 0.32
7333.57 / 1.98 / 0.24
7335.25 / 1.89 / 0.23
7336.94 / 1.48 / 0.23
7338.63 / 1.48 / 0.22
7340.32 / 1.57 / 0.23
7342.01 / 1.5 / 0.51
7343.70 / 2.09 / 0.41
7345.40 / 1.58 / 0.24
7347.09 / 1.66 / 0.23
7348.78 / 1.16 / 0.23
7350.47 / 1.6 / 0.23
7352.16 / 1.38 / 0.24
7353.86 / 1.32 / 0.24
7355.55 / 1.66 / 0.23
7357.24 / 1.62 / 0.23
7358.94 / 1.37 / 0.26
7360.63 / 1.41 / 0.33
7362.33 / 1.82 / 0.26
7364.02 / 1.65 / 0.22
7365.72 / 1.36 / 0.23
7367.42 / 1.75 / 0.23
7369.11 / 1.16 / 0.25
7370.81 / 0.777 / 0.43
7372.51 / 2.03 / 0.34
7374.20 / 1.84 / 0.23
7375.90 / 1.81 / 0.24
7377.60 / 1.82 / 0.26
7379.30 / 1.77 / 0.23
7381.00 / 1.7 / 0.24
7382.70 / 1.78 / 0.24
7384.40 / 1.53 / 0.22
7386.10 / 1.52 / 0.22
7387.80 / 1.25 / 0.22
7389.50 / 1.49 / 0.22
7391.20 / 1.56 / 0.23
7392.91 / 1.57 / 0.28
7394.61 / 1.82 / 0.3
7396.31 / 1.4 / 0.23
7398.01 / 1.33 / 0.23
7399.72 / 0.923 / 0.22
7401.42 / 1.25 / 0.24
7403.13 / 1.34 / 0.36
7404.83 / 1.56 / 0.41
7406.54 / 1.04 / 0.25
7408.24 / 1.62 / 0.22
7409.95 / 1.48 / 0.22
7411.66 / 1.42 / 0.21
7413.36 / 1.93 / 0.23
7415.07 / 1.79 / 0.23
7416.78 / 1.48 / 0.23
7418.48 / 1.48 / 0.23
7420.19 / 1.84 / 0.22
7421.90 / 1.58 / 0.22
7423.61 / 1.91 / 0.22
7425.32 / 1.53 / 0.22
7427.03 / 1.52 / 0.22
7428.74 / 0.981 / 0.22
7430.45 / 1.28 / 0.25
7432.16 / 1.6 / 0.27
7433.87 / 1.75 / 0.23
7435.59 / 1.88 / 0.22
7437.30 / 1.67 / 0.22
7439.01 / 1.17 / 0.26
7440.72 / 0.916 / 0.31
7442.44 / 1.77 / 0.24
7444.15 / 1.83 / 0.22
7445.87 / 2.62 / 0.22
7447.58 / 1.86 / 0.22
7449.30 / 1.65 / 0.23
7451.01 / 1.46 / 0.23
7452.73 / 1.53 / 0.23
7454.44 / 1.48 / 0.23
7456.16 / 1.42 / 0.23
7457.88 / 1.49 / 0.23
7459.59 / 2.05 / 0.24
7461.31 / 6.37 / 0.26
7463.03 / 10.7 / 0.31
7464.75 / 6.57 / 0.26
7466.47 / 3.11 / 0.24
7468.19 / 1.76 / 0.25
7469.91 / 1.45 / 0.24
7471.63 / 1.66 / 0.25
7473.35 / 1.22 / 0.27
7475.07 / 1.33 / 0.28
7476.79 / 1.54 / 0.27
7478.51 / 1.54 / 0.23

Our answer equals 0.253 mag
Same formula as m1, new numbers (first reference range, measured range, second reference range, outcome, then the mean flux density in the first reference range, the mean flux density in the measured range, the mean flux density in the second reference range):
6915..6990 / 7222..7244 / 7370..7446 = 0.02 mag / 1.62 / 1.55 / 1.55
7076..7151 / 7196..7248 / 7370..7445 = -0.07 mag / 1.55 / 1.64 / 1.54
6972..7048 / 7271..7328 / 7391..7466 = 0.17 mag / 1.56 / 1.59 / 2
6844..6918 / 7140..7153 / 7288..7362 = 0.03 mag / 1.63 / 1.57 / 1.6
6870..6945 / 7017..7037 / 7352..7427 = 0.09 mag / 1.65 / 1.49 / 1.54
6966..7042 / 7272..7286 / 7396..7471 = 0.18 mag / 1.55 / 1.57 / 2.02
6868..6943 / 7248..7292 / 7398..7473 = 0.16 mag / 1.67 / 1.64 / 2.03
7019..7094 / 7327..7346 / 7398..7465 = 0.12 mag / 1.52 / 1.68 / 2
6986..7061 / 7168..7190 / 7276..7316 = -0.02 mag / 1.53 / 1.57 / 1.55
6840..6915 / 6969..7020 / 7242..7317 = 0.04 mag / 1.65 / 1.59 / 1.63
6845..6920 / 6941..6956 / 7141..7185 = -0.09 mag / 1.63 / 1.76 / 1.59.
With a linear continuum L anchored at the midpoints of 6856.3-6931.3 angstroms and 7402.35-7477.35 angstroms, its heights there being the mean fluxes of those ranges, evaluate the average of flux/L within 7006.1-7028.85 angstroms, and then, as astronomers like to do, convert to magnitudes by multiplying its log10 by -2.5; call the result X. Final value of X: 0.13 mag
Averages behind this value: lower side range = 1.63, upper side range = 2.04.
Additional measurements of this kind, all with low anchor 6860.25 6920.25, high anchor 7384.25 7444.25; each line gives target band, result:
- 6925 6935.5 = -0.06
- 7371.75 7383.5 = -0.21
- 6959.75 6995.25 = 0.05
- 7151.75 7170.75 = -0.02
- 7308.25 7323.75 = -0.07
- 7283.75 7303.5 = -0.03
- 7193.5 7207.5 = -0.12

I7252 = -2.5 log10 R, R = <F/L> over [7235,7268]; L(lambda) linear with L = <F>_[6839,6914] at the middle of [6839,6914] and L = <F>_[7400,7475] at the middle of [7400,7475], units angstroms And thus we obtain 0.12 mag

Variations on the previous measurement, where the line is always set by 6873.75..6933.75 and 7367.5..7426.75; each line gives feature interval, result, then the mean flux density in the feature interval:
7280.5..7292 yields 0.08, 1.46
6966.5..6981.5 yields 0.08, 1.53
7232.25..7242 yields 0.05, 1.5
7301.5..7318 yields 0.04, 1.51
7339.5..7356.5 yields 0.00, 1.55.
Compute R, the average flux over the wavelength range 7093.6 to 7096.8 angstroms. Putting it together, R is 1.62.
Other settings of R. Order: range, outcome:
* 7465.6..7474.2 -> 1.85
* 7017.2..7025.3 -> 1.44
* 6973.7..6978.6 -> 1.73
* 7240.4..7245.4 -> 1.63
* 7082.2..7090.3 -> 1.47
